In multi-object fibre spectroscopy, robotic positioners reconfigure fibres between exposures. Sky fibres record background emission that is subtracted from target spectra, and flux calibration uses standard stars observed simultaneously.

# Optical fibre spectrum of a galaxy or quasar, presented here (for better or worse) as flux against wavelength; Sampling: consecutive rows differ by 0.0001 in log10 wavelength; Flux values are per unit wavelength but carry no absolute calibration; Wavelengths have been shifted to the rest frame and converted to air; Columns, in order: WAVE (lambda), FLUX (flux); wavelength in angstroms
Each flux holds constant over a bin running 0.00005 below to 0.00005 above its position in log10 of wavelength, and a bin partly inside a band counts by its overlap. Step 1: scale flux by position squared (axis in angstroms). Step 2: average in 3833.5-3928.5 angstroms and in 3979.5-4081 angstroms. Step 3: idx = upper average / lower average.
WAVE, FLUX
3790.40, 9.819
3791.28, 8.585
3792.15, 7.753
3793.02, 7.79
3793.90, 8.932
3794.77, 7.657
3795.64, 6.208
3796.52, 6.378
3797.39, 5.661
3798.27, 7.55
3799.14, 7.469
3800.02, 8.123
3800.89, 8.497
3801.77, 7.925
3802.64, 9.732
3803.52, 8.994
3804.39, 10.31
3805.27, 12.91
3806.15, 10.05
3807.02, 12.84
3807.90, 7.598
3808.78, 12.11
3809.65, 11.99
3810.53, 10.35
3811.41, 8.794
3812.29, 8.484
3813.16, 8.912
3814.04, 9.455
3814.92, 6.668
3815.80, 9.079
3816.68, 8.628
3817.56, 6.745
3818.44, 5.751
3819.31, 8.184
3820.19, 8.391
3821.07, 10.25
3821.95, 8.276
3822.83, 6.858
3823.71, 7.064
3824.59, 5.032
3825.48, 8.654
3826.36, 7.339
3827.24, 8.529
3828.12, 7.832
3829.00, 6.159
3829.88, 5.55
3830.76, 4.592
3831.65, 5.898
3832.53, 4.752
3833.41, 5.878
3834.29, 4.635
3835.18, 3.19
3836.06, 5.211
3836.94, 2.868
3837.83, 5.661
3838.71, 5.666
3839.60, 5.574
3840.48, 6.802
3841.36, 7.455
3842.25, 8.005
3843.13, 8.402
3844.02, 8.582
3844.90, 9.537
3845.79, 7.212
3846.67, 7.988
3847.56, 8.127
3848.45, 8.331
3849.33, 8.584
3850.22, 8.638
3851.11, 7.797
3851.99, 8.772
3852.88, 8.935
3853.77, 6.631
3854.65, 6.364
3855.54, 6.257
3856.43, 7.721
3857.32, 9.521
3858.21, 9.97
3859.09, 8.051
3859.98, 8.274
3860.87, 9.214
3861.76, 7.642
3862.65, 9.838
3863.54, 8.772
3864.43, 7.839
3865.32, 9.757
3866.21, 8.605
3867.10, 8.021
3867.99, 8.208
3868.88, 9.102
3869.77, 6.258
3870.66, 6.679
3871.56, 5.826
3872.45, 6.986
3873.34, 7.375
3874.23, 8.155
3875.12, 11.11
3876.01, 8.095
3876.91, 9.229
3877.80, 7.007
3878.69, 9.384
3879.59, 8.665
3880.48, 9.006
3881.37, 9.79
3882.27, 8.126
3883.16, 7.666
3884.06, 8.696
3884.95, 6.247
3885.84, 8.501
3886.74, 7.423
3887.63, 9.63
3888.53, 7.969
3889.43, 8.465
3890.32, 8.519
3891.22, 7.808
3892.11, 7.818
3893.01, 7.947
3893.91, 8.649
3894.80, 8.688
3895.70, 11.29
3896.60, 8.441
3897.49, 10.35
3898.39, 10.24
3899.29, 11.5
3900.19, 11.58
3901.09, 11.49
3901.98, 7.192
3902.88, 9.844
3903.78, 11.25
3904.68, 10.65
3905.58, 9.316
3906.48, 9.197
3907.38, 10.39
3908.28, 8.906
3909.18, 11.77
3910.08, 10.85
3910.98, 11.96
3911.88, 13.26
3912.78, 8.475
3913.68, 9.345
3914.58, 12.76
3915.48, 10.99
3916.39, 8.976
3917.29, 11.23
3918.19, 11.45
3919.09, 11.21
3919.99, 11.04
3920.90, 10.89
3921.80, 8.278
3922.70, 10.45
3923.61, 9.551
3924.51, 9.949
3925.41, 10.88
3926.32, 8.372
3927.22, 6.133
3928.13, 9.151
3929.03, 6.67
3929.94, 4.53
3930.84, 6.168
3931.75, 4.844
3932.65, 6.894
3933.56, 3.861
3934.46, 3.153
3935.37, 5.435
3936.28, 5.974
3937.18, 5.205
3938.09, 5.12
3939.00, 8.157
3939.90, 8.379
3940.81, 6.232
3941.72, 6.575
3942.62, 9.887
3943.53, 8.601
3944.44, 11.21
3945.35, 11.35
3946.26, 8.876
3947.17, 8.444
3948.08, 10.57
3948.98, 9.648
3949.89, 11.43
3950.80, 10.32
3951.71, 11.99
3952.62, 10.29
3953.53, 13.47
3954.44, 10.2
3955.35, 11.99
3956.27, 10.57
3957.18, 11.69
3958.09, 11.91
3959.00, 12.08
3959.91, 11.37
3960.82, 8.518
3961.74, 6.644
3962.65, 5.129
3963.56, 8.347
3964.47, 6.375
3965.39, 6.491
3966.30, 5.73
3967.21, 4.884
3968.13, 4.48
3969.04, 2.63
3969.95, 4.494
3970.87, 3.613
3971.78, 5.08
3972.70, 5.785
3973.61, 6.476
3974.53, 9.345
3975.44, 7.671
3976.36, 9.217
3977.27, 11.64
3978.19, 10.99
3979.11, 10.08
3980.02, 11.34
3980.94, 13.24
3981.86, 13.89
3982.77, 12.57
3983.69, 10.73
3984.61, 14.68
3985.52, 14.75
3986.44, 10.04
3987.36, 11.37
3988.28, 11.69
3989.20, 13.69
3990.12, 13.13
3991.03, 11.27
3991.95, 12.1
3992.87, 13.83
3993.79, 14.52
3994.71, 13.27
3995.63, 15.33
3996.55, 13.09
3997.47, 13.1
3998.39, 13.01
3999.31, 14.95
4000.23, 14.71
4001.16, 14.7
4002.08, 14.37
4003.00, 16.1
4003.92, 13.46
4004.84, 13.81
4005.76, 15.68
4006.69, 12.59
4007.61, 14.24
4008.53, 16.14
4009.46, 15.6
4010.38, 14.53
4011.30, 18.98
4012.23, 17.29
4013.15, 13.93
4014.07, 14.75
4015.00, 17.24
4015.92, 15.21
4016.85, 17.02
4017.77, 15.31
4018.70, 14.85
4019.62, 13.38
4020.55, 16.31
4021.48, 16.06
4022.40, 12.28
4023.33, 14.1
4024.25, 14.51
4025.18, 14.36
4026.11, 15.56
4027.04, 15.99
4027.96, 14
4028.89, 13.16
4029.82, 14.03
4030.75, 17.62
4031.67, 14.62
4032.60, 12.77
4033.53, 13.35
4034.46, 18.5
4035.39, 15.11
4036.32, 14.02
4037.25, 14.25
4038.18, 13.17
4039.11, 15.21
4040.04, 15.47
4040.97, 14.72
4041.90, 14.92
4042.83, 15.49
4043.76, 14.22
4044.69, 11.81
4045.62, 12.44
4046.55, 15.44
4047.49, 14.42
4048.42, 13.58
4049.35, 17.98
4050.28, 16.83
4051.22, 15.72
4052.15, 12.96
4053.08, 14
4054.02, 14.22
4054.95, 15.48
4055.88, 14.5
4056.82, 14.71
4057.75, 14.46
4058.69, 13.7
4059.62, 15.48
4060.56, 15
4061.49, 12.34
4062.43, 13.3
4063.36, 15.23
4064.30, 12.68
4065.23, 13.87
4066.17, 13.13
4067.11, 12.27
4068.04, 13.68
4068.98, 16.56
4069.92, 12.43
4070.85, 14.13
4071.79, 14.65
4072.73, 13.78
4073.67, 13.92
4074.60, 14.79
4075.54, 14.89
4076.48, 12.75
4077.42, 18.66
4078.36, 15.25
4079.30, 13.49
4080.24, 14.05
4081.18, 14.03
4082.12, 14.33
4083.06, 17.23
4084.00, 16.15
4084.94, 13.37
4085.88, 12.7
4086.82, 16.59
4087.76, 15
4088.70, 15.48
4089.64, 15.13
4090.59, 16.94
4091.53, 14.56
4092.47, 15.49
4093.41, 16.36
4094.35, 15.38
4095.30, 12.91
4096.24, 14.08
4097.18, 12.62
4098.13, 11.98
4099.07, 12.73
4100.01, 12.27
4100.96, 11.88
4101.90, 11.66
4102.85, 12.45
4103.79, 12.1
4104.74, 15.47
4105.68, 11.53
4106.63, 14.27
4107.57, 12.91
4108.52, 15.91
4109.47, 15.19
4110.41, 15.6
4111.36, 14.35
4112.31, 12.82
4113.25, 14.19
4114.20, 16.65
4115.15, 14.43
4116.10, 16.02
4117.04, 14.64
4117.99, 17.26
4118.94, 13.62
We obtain 1.78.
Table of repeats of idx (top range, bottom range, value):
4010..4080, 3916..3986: 1.75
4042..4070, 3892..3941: 1.71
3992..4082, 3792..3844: 2.13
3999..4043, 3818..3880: 2.17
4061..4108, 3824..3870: 2.15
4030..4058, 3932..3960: 1.72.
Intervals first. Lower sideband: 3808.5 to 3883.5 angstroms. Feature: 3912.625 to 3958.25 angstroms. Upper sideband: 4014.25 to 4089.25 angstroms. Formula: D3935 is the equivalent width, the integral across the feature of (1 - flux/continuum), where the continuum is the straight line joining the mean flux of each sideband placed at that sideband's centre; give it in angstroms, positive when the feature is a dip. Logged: 7.5 angstroms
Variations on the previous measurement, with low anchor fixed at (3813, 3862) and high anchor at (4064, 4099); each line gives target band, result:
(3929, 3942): 5.6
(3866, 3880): 0.5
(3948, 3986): 6.1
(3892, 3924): -2.9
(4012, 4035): -4.1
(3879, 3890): 0.4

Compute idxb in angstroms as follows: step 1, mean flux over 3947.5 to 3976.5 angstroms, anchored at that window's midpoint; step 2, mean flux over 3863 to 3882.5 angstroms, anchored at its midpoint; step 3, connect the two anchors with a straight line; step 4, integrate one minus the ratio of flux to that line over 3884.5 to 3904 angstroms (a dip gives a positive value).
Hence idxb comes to -1.9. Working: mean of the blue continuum 8.28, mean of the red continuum 8.38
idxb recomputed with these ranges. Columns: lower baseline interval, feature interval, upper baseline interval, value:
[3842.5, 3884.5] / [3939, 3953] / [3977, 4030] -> 2.6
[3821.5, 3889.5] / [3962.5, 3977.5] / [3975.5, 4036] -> 7.5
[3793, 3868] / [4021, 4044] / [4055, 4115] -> -3.2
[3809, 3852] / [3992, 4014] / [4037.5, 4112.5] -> -4.2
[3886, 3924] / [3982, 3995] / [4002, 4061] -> 0.5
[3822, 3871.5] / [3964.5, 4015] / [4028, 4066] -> 3.2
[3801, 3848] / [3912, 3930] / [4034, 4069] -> 1.5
